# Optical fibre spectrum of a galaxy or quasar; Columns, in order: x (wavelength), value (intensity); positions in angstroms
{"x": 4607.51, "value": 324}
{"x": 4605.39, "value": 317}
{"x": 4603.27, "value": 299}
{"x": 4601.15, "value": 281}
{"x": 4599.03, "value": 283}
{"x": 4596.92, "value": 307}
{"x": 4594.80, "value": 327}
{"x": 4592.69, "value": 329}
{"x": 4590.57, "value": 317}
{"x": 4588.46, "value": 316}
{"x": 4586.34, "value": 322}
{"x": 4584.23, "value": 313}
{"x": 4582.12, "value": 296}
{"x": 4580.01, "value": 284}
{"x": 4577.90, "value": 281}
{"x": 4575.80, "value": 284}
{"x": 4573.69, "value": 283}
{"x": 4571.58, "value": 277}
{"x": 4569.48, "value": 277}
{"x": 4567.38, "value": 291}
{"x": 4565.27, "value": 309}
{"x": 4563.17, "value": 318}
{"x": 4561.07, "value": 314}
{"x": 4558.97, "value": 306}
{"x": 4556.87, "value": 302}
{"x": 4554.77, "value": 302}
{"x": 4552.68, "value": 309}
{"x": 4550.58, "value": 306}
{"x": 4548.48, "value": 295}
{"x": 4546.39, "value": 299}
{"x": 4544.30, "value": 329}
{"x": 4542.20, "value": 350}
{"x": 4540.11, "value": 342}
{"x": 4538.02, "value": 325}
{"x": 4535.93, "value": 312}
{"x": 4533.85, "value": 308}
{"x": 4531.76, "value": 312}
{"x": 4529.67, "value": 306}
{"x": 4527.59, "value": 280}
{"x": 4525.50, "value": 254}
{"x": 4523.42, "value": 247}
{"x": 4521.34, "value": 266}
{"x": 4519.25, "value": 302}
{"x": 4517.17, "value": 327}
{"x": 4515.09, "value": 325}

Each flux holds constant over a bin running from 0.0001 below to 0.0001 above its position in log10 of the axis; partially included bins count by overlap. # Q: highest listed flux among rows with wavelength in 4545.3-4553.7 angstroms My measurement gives 309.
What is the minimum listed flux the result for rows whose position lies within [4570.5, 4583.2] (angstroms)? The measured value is 277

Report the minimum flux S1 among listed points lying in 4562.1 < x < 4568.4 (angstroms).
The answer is 291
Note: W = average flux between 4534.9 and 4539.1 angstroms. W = 319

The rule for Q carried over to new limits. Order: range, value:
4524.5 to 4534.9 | 312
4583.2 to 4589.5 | 322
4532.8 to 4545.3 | 350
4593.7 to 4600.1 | 327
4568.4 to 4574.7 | 283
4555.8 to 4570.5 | 318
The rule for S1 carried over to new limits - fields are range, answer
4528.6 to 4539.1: 306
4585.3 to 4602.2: 281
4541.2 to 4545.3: 329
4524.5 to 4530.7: 254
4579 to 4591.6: 284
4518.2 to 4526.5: 247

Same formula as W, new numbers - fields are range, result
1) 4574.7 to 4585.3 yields 292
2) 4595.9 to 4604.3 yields 293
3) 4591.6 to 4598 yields 321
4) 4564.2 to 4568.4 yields 300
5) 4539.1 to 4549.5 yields 323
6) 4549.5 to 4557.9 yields 305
